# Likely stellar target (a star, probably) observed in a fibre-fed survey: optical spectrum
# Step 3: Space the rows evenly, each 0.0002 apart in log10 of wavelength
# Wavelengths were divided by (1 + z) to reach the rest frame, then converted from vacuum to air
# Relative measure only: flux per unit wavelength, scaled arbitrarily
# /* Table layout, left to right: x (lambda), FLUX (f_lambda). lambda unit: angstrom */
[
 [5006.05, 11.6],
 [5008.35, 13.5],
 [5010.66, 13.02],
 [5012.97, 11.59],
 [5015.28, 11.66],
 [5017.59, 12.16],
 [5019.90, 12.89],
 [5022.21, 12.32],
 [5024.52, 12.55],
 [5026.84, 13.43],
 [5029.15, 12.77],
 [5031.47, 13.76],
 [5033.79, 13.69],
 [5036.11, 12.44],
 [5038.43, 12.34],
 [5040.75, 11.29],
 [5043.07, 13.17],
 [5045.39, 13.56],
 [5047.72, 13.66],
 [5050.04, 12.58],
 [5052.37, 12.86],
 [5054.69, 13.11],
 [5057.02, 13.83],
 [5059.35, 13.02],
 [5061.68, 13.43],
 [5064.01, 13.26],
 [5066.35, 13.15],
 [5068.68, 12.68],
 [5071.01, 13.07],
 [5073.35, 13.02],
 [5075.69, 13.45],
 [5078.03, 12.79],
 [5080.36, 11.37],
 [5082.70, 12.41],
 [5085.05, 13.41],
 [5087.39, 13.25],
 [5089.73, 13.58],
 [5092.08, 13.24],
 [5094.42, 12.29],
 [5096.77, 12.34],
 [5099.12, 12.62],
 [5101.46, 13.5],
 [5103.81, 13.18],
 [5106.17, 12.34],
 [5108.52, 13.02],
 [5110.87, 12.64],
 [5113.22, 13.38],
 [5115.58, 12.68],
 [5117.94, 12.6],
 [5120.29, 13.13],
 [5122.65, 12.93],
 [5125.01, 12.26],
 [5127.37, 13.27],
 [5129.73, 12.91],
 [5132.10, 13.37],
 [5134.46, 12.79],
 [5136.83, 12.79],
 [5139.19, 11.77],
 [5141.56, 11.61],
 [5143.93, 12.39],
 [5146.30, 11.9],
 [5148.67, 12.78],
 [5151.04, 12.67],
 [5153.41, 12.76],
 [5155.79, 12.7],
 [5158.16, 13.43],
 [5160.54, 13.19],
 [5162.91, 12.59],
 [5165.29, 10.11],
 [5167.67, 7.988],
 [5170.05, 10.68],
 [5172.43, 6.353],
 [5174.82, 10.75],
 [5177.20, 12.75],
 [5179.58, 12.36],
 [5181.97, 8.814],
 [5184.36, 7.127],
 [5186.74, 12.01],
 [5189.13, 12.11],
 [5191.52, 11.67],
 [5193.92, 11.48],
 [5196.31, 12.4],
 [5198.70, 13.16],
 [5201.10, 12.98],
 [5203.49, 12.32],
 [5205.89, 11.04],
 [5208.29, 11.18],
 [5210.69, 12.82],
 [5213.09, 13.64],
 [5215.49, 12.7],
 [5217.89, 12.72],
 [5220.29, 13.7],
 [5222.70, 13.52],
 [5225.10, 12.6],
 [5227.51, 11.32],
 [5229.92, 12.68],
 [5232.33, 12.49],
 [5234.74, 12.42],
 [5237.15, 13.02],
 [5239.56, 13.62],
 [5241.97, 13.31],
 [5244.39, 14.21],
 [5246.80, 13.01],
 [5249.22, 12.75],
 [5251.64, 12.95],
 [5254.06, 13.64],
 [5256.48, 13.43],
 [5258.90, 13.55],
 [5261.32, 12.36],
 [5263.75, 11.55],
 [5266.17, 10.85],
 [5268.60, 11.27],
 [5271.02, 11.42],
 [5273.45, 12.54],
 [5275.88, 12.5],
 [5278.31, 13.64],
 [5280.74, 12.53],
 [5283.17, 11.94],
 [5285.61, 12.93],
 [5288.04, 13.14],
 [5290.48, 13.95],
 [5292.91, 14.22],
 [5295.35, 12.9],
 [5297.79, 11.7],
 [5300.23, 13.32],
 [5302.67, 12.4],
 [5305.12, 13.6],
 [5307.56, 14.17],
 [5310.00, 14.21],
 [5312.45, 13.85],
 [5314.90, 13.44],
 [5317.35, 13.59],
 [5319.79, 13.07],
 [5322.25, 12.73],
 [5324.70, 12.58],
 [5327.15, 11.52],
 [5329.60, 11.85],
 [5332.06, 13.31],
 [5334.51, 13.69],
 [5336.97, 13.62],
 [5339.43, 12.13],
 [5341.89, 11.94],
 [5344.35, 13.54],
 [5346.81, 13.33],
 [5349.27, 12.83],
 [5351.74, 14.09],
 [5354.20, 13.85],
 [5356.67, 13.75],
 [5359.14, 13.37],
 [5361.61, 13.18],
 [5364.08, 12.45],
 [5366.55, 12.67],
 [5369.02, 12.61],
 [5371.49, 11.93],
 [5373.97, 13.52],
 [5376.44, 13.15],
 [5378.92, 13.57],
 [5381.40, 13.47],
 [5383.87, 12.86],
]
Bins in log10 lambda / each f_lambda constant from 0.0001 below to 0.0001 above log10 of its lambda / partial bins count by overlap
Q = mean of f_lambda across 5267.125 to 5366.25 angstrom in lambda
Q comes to 13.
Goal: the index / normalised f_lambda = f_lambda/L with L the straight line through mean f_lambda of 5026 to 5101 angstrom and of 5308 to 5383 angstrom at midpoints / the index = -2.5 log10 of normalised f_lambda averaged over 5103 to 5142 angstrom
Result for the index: 0.02 mag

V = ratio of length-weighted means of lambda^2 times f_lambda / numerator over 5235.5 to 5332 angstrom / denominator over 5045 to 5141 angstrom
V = 1.07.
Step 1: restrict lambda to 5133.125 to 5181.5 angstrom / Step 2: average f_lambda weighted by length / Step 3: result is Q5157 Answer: 11.7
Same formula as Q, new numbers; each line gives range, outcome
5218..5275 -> 12.7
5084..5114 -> 13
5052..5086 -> 13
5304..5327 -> 13.4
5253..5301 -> 12.7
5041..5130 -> 13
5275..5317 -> 13.2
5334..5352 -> 13.1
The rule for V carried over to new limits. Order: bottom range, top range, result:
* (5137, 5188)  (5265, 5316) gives 1.20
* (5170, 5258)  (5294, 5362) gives 1.12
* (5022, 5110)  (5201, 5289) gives 1.05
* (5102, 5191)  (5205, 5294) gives 1.11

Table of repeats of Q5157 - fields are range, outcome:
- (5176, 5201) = 11.5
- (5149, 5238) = 11.9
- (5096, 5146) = 12.7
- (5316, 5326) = 13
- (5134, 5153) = 12.3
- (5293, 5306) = 12.9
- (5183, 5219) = 11.9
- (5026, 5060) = 13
